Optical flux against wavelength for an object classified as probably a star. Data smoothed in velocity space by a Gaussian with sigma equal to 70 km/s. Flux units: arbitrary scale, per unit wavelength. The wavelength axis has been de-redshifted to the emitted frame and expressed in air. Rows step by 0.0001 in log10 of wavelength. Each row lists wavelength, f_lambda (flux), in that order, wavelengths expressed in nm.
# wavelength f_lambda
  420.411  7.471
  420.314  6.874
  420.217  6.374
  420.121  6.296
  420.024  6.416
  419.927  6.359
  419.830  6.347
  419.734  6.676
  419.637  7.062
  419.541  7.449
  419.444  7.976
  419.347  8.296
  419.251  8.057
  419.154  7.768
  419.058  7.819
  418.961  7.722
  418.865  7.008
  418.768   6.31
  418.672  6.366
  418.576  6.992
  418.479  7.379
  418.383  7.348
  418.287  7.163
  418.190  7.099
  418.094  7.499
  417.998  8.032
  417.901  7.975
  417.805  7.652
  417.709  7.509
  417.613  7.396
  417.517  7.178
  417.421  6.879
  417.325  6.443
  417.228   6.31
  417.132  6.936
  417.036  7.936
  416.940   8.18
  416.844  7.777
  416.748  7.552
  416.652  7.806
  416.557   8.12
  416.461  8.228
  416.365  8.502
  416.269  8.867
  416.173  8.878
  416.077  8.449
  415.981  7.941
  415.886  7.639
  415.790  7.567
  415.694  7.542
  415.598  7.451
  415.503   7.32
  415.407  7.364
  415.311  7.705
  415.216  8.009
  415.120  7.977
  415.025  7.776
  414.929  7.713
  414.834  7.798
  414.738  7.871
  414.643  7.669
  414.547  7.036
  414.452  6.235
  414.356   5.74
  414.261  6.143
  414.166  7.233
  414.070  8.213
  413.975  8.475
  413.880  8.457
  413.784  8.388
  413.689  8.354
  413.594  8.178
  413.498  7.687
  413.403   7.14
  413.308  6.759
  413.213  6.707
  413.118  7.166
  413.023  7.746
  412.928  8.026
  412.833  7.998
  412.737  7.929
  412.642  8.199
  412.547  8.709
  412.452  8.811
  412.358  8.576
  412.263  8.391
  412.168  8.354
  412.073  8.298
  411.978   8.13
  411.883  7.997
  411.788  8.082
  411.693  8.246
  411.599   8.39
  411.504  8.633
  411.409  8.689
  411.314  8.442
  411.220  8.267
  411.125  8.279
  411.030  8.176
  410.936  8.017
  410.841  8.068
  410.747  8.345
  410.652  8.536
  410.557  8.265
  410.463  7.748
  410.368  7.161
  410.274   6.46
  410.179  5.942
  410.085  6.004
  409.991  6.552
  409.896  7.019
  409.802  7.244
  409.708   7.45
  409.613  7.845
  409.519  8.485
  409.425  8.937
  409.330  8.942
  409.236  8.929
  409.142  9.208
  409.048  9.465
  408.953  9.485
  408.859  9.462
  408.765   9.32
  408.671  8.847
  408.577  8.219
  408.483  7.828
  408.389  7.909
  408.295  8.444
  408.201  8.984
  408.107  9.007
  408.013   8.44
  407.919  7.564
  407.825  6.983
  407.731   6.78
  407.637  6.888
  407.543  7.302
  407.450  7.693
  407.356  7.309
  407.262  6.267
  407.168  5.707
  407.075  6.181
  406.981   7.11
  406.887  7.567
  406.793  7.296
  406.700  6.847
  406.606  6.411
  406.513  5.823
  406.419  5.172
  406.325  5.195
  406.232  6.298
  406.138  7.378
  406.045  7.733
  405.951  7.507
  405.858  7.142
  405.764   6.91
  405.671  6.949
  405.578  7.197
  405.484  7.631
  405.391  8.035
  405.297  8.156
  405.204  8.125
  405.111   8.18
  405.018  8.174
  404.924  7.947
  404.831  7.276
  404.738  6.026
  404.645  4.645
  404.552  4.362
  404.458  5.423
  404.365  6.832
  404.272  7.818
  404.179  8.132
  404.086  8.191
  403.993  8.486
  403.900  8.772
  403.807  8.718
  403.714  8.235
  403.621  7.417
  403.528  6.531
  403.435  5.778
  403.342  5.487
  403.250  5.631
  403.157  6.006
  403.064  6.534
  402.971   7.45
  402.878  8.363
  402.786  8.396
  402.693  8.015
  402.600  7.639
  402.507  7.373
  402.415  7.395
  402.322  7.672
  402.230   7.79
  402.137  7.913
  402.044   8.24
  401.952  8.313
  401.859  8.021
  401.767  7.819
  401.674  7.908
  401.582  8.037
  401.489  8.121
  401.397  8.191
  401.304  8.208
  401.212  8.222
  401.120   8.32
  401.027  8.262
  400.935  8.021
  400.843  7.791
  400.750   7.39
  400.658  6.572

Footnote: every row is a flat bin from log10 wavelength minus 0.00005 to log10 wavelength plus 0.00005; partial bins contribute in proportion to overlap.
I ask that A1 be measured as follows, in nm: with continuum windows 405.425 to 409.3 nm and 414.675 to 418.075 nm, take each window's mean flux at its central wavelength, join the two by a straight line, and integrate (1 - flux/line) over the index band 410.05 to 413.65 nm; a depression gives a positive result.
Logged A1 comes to -0.14 nm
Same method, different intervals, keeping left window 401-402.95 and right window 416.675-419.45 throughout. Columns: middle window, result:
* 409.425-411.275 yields 0.017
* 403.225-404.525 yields 0.114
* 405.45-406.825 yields 0.191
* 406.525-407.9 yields 0.164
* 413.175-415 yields 0.017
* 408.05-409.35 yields -0.186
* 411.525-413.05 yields -0.129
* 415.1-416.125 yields -0.032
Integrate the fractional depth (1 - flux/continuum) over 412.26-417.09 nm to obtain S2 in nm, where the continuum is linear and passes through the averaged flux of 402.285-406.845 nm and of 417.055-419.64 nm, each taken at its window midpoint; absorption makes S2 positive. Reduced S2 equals -0.35 nm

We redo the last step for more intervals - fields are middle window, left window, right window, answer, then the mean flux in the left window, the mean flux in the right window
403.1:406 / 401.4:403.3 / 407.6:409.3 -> 0.29 nm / 7.64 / 8.45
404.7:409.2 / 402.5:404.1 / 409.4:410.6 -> -0.13 nm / 7.37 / 7.29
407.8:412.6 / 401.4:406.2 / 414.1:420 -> -0.49 nm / 7.41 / 7.46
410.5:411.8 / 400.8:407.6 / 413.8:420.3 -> -0.16 nm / 7.3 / 7.45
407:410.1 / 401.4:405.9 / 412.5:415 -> -0.17 nm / 7.41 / 7.6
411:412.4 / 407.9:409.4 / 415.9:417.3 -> 0.02 nm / 8.78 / 7.93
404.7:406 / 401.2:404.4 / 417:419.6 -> 0.01 nm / 7.64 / 7.35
